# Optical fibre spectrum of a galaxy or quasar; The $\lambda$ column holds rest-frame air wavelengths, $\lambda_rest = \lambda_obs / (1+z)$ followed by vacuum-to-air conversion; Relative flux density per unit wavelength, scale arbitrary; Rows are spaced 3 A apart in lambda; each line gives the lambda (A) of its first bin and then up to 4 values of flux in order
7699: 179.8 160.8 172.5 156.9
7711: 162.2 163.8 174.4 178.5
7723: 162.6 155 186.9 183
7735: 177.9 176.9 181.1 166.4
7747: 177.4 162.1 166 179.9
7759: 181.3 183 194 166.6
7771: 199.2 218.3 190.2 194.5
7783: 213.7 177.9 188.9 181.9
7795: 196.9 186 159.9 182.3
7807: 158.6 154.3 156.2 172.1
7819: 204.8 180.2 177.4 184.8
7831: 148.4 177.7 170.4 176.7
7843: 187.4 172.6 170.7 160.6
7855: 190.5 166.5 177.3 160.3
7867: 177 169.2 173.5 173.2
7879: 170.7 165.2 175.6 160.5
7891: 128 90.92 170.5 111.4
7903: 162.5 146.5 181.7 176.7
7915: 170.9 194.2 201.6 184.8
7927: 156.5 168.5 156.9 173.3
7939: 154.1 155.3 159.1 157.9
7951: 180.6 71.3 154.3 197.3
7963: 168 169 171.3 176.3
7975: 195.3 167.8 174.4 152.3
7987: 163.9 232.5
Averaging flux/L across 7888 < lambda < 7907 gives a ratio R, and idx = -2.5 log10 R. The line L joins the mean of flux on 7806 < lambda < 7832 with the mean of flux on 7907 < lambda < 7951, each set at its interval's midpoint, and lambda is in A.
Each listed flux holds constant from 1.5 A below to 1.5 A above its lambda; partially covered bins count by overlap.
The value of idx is 0.24 mag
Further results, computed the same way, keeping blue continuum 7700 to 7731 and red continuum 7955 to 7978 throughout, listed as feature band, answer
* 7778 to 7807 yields -0.10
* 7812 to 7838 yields -0.03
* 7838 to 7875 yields -0.02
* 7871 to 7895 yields 0.10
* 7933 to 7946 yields 0.08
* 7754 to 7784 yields -0.13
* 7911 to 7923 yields -0.09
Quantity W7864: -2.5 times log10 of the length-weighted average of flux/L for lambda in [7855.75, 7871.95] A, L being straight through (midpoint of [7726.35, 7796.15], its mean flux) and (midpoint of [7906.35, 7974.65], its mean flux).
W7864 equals 0.02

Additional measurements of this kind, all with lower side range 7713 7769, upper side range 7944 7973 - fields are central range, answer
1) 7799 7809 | 0.02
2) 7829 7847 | -0.03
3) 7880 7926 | 0.02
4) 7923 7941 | -0.02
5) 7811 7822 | -0.05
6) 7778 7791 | -0.13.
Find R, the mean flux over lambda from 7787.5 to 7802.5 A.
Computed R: 183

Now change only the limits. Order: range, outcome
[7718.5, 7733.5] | 173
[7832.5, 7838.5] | 174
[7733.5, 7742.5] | 179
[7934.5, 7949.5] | 160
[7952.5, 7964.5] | 148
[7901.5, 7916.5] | 168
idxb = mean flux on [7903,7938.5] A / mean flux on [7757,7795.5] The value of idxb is 0.90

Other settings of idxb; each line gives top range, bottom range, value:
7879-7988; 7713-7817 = 0.91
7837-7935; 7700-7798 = 0.93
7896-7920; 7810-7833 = 0.95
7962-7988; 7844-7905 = 1.06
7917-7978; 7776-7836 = 0.93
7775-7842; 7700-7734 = 1.06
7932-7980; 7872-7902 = 1.08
